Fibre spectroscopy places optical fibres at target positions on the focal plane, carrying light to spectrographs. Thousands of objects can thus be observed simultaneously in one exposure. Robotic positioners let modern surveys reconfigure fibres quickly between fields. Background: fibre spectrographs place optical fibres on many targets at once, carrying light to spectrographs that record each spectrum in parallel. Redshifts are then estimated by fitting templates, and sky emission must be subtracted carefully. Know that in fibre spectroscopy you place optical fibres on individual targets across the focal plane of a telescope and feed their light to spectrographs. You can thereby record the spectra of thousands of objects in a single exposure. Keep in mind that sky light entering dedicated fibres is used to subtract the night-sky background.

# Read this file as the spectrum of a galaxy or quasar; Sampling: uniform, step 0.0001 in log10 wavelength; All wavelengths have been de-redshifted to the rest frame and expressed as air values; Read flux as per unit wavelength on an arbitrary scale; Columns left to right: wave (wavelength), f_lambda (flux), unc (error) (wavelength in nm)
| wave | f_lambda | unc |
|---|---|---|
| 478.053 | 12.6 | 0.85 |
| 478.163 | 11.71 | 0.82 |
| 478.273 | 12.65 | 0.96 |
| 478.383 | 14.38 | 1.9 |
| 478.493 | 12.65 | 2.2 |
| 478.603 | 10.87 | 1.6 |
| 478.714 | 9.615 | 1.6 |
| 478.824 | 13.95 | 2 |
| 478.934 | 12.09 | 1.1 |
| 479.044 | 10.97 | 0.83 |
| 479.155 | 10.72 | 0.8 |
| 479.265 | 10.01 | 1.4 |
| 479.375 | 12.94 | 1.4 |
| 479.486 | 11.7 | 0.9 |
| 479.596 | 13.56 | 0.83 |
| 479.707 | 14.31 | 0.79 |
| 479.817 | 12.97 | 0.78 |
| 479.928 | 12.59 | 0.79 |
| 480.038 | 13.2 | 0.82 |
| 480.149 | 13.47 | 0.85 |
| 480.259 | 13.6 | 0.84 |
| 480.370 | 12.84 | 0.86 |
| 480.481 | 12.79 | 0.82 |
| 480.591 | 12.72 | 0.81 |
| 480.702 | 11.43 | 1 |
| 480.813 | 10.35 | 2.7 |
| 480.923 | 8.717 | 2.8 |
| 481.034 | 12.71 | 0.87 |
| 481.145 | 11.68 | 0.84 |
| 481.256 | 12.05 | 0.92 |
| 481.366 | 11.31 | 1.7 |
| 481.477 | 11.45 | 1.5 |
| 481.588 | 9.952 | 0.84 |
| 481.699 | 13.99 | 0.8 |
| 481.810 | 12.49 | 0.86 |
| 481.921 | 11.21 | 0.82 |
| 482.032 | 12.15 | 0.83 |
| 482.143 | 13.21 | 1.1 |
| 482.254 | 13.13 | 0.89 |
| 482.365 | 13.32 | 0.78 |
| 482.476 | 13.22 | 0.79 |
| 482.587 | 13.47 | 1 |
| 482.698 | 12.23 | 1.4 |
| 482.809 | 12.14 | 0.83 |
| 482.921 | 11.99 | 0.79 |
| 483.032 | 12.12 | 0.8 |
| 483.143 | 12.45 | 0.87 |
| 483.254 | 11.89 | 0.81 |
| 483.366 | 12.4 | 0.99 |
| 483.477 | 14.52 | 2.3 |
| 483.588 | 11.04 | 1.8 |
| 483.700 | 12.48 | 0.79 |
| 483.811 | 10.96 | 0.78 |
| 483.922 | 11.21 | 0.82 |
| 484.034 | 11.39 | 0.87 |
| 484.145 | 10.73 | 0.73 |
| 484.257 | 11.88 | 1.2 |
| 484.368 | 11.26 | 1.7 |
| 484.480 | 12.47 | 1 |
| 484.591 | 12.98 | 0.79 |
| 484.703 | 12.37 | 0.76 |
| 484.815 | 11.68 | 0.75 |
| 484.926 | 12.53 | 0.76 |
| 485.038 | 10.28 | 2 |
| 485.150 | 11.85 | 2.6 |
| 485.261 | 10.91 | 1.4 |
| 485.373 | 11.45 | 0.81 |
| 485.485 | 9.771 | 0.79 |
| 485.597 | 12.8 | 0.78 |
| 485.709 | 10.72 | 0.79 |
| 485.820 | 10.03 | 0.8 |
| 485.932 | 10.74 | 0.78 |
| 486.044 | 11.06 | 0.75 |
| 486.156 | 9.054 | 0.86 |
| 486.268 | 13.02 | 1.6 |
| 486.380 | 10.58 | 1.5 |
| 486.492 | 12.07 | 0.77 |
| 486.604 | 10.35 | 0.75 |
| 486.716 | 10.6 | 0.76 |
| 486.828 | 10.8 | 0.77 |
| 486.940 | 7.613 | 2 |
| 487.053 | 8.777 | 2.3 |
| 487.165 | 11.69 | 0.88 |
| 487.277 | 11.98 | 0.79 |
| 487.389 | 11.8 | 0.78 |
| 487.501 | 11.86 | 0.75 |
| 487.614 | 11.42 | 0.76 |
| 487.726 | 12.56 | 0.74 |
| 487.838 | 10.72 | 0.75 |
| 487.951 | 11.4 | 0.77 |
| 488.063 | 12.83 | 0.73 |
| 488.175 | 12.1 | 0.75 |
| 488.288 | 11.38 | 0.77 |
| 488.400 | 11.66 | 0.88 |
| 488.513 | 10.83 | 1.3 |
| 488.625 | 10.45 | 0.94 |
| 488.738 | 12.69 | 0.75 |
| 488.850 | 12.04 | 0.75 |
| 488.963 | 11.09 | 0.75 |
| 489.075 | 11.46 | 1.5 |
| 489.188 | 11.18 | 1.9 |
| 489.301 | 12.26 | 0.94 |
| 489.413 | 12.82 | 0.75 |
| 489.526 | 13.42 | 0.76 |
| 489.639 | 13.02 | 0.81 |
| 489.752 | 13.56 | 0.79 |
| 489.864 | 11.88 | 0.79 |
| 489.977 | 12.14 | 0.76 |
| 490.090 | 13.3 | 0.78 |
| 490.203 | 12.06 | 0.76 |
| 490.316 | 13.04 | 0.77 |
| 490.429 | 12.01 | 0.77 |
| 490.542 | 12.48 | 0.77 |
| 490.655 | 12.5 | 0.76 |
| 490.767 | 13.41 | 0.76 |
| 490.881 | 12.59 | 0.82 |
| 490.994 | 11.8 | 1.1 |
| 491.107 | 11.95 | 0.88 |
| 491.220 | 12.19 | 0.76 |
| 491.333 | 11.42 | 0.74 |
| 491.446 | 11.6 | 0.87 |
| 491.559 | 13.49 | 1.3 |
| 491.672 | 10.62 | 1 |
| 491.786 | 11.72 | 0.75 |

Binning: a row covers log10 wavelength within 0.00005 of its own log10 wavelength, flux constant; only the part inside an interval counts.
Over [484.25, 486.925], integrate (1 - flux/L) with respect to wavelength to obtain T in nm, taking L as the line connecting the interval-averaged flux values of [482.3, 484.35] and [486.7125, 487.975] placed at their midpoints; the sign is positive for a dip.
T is 0.06 nm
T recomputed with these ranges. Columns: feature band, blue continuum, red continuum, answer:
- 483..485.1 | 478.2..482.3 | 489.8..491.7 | 0.05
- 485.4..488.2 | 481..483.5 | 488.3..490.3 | 0.26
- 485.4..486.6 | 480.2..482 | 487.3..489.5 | 0.08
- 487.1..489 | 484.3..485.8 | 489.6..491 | 0.08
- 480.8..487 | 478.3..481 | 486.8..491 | 0.22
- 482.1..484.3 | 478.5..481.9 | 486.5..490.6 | -0.07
